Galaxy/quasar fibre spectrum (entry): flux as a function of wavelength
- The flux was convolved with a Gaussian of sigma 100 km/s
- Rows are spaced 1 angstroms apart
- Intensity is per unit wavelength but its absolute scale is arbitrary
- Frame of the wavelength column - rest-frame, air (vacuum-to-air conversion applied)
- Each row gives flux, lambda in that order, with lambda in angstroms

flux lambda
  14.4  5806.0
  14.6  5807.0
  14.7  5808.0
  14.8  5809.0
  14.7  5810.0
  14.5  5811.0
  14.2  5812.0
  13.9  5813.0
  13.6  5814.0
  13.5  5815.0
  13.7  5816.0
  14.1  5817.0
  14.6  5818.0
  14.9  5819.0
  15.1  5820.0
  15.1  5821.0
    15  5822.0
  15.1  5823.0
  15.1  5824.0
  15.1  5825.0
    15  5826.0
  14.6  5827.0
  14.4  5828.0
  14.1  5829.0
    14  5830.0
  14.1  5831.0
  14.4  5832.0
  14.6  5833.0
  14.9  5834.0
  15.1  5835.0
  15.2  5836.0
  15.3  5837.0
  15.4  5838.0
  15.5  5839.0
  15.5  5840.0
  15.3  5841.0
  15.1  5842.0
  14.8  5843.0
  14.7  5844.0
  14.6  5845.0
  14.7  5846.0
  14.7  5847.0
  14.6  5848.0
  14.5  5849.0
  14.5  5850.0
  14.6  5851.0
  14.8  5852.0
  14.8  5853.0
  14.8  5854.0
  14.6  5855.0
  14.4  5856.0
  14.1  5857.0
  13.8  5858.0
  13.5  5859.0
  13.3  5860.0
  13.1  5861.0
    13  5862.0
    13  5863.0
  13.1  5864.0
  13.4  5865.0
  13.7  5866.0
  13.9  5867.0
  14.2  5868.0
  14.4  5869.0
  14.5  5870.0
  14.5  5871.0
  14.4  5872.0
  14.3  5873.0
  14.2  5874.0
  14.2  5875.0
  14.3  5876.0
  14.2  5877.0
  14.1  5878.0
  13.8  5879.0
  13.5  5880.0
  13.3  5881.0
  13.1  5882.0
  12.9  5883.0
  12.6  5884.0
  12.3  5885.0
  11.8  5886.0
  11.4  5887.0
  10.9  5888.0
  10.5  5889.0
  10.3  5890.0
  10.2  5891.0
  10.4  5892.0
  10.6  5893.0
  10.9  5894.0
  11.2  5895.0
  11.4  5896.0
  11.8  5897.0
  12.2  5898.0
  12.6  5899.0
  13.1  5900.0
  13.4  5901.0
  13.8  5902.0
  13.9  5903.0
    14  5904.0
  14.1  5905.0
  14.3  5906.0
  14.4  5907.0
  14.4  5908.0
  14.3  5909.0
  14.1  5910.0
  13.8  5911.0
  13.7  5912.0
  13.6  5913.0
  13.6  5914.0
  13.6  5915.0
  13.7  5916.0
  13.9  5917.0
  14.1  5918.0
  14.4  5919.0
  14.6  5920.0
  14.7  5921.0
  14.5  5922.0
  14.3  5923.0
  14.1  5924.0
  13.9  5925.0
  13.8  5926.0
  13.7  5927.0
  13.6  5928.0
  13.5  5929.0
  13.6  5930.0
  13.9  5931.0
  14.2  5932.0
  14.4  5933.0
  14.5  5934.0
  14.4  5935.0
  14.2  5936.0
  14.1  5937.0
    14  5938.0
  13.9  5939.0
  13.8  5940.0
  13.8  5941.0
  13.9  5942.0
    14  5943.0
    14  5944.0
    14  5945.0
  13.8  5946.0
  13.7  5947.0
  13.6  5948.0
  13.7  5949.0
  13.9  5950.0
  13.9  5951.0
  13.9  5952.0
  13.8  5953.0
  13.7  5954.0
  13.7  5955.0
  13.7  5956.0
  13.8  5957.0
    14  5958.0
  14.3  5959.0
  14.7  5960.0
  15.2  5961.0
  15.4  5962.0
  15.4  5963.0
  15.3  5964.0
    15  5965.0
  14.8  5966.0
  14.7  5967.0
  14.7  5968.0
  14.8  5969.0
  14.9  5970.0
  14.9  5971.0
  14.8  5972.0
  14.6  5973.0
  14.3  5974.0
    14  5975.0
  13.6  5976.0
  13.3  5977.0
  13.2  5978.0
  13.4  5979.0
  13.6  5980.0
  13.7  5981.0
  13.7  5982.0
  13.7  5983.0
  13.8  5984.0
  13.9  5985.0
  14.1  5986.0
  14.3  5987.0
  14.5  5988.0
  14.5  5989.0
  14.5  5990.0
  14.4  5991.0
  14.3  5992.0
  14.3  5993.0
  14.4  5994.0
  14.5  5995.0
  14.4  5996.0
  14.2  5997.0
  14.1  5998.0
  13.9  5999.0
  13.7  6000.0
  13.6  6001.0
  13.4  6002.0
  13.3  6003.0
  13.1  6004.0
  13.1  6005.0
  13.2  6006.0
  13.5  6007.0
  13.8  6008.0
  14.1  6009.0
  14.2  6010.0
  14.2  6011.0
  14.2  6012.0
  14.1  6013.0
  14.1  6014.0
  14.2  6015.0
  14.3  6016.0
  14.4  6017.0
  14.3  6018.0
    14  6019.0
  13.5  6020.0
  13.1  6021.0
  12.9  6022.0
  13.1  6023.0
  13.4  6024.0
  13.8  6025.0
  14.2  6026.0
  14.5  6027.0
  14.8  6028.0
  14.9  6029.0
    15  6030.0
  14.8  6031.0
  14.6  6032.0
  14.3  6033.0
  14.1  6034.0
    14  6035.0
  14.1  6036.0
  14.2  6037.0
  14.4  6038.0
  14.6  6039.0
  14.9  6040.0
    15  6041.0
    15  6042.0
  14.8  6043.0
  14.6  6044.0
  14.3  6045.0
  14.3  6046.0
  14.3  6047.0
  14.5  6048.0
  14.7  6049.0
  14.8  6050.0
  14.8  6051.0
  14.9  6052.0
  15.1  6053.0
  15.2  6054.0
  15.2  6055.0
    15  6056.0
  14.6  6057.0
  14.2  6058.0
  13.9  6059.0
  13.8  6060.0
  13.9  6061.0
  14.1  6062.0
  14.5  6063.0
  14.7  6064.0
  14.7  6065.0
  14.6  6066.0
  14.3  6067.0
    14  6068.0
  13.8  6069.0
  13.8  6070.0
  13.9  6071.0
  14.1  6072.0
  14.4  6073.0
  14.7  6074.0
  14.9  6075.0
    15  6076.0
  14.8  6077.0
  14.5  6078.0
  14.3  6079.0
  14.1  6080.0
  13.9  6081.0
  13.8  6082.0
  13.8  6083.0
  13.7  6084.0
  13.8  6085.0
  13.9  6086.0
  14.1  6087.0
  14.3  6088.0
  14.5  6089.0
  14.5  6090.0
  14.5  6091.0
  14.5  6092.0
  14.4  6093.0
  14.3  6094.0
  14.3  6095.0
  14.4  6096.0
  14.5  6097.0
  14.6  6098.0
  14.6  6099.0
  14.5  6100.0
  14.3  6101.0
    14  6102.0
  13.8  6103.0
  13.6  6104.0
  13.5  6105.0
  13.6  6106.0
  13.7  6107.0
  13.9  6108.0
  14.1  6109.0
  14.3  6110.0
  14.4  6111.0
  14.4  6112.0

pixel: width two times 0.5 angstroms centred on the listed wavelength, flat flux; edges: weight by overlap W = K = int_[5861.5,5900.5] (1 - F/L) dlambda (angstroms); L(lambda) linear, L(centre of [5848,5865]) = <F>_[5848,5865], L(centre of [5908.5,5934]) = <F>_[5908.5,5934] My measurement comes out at 3.4 angstroms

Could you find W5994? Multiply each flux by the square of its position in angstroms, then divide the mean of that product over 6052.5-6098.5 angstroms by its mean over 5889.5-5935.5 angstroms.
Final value 1.1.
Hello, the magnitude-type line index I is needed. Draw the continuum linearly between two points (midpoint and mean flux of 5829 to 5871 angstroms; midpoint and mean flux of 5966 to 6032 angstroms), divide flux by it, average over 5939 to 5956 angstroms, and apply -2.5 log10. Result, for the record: 0.027 mag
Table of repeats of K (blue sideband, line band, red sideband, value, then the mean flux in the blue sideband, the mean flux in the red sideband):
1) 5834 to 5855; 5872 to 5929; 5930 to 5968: 5.2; 14.9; 14.2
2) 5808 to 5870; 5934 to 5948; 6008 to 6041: 0.3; 14.4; 14.2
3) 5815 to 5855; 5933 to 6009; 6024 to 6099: 2.4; 14.8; 14.4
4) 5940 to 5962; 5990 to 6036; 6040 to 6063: 1.1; 14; 14.6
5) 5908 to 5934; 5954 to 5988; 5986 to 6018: -0.6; 14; 14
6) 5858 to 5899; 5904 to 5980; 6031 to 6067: -3.8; 12.8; 14.5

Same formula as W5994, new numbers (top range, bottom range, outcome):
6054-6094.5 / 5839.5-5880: 1.08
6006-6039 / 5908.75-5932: 1.04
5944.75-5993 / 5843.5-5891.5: 1.08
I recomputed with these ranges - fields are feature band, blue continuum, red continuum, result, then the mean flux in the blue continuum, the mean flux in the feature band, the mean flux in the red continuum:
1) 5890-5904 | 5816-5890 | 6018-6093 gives 0.18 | 14.1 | 12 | 14.3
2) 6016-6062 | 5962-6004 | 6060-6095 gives -0.01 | 14.2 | 14.4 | 14.3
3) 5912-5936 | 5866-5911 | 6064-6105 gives -0.06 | 13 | 14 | 14.3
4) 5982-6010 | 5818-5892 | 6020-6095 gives 0.02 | 14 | 13.9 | 14.3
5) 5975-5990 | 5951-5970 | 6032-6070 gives 0.05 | 14.5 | 13.8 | 14.5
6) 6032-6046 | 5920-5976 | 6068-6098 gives -0.02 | 14.2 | 14.5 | 14.3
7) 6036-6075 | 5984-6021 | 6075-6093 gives -0.02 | 14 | 14.5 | 14.3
